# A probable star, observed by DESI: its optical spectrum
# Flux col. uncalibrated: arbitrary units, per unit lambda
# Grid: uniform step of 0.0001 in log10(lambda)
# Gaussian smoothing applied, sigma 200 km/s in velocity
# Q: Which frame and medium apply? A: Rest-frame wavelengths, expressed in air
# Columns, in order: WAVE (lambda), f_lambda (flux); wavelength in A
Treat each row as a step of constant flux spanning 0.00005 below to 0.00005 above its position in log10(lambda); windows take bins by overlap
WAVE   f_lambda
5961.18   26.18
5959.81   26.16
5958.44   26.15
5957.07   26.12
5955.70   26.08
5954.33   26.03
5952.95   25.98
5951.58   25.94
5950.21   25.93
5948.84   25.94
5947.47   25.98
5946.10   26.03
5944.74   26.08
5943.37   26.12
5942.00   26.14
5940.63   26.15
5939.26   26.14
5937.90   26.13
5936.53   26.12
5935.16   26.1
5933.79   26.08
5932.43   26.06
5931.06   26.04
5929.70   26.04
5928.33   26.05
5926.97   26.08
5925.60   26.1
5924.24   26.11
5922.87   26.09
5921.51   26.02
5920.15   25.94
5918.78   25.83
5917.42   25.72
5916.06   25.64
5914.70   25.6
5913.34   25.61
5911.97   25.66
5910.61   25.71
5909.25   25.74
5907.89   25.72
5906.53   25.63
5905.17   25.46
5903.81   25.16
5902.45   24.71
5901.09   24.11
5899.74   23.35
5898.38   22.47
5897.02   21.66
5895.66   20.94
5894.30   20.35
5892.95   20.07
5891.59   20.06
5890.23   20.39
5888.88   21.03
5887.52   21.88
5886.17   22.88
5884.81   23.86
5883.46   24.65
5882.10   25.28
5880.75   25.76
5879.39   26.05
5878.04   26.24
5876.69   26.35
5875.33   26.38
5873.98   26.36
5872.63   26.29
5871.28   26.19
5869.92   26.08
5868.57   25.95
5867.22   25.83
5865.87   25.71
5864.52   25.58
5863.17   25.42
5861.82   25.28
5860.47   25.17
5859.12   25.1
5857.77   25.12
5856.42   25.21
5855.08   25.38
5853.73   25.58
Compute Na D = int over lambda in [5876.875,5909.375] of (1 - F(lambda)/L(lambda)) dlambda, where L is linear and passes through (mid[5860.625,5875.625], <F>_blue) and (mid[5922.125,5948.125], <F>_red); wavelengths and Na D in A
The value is 3.1 A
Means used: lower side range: 25.9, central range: 23.5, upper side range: 26.1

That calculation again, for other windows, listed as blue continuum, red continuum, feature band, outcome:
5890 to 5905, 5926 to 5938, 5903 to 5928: -1.6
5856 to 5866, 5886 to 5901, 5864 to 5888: -2.0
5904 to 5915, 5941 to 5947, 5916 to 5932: -0.1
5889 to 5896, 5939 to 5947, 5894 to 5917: -2.6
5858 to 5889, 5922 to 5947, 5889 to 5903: 2.1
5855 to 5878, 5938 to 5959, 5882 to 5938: 3.1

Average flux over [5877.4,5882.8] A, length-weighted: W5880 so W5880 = 25.8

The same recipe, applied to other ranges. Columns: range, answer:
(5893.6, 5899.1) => 21.4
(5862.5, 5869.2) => 25.7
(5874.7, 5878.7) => 26.3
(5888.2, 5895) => 20.4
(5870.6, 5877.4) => 26.3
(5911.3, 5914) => 25.6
